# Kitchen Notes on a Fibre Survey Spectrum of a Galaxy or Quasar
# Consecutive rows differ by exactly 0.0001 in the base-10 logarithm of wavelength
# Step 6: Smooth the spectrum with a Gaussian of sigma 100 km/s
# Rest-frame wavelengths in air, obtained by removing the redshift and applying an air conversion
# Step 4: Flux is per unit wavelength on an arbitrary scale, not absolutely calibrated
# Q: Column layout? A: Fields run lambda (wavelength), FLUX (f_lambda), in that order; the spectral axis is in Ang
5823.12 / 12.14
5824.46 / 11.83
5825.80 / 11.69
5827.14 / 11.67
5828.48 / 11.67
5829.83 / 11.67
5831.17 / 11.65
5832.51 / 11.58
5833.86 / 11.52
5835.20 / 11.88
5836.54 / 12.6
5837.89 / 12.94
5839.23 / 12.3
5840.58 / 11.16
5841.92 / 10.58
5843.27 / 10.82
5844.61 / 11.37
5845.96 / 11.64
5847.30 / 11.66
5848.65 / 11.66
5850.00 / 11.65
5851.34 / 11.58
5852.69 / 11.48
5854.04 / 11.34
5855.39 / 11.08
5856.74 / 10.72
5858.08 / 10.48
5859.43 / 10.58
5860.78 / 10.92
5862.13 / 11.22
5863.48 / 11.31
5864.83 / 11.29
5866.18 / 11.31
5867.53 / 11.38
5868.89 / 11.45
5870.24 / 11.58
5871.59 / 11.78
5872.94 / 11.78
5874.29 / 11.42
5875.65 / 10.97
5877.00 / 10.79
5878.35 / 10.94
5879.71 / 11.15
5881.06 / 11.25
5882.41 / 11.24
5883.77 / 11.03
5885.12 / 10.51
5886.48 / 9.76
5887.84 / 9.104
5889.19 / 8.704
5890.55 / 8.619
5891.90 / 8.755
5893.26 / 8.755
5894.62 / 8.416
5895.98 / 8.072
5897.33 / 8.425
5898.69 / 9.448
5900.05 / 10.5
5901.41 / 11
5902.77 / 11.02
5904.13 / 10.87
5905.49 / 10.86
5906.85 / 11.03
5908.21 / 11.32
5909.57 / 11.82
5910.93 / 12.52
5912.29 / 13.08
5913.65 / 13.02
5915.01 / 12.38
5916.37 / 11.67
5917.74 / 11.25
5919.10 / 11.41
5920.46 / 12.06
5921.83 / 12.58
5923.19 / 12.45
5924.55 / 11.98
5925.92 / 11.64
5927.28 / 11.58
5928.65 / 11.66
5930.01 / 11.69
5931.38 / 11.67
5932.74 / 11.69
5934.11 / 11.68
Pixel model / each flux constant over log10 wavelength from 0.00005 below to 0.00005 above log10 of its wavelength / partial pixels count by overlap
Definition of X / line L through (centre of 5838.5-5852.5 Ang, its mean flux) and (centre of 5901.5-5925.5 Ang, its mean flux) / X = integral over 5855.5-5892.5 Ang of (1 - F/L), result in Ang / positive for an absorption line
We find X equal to 2.7 Ang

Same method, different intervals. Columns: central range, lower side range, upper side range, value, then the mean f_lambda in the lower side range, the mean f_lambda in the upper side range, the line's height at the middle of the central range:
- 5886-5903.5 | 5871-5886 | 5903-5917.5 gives 3.4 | 11.1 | 11.8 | 11.5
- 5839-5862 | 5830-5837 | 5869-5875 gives 1.0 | 11.8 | 11.6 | 11.7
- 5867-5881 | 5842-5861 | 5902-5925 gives 0.1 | 11.2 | 11.8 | 11.4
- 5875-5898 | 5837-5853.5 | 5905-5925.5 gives 3.9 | 11.6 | 12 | 11.8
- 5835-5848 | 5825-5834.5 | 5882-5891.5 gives -0.5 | 11.6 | 9.78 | 11.3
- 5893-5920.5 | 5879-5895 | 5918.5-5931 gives 0.0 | 9.8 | 11.9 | 10.9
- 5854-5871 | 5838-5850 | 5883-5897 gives -0.9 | 11.5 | 9.16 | 10.6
